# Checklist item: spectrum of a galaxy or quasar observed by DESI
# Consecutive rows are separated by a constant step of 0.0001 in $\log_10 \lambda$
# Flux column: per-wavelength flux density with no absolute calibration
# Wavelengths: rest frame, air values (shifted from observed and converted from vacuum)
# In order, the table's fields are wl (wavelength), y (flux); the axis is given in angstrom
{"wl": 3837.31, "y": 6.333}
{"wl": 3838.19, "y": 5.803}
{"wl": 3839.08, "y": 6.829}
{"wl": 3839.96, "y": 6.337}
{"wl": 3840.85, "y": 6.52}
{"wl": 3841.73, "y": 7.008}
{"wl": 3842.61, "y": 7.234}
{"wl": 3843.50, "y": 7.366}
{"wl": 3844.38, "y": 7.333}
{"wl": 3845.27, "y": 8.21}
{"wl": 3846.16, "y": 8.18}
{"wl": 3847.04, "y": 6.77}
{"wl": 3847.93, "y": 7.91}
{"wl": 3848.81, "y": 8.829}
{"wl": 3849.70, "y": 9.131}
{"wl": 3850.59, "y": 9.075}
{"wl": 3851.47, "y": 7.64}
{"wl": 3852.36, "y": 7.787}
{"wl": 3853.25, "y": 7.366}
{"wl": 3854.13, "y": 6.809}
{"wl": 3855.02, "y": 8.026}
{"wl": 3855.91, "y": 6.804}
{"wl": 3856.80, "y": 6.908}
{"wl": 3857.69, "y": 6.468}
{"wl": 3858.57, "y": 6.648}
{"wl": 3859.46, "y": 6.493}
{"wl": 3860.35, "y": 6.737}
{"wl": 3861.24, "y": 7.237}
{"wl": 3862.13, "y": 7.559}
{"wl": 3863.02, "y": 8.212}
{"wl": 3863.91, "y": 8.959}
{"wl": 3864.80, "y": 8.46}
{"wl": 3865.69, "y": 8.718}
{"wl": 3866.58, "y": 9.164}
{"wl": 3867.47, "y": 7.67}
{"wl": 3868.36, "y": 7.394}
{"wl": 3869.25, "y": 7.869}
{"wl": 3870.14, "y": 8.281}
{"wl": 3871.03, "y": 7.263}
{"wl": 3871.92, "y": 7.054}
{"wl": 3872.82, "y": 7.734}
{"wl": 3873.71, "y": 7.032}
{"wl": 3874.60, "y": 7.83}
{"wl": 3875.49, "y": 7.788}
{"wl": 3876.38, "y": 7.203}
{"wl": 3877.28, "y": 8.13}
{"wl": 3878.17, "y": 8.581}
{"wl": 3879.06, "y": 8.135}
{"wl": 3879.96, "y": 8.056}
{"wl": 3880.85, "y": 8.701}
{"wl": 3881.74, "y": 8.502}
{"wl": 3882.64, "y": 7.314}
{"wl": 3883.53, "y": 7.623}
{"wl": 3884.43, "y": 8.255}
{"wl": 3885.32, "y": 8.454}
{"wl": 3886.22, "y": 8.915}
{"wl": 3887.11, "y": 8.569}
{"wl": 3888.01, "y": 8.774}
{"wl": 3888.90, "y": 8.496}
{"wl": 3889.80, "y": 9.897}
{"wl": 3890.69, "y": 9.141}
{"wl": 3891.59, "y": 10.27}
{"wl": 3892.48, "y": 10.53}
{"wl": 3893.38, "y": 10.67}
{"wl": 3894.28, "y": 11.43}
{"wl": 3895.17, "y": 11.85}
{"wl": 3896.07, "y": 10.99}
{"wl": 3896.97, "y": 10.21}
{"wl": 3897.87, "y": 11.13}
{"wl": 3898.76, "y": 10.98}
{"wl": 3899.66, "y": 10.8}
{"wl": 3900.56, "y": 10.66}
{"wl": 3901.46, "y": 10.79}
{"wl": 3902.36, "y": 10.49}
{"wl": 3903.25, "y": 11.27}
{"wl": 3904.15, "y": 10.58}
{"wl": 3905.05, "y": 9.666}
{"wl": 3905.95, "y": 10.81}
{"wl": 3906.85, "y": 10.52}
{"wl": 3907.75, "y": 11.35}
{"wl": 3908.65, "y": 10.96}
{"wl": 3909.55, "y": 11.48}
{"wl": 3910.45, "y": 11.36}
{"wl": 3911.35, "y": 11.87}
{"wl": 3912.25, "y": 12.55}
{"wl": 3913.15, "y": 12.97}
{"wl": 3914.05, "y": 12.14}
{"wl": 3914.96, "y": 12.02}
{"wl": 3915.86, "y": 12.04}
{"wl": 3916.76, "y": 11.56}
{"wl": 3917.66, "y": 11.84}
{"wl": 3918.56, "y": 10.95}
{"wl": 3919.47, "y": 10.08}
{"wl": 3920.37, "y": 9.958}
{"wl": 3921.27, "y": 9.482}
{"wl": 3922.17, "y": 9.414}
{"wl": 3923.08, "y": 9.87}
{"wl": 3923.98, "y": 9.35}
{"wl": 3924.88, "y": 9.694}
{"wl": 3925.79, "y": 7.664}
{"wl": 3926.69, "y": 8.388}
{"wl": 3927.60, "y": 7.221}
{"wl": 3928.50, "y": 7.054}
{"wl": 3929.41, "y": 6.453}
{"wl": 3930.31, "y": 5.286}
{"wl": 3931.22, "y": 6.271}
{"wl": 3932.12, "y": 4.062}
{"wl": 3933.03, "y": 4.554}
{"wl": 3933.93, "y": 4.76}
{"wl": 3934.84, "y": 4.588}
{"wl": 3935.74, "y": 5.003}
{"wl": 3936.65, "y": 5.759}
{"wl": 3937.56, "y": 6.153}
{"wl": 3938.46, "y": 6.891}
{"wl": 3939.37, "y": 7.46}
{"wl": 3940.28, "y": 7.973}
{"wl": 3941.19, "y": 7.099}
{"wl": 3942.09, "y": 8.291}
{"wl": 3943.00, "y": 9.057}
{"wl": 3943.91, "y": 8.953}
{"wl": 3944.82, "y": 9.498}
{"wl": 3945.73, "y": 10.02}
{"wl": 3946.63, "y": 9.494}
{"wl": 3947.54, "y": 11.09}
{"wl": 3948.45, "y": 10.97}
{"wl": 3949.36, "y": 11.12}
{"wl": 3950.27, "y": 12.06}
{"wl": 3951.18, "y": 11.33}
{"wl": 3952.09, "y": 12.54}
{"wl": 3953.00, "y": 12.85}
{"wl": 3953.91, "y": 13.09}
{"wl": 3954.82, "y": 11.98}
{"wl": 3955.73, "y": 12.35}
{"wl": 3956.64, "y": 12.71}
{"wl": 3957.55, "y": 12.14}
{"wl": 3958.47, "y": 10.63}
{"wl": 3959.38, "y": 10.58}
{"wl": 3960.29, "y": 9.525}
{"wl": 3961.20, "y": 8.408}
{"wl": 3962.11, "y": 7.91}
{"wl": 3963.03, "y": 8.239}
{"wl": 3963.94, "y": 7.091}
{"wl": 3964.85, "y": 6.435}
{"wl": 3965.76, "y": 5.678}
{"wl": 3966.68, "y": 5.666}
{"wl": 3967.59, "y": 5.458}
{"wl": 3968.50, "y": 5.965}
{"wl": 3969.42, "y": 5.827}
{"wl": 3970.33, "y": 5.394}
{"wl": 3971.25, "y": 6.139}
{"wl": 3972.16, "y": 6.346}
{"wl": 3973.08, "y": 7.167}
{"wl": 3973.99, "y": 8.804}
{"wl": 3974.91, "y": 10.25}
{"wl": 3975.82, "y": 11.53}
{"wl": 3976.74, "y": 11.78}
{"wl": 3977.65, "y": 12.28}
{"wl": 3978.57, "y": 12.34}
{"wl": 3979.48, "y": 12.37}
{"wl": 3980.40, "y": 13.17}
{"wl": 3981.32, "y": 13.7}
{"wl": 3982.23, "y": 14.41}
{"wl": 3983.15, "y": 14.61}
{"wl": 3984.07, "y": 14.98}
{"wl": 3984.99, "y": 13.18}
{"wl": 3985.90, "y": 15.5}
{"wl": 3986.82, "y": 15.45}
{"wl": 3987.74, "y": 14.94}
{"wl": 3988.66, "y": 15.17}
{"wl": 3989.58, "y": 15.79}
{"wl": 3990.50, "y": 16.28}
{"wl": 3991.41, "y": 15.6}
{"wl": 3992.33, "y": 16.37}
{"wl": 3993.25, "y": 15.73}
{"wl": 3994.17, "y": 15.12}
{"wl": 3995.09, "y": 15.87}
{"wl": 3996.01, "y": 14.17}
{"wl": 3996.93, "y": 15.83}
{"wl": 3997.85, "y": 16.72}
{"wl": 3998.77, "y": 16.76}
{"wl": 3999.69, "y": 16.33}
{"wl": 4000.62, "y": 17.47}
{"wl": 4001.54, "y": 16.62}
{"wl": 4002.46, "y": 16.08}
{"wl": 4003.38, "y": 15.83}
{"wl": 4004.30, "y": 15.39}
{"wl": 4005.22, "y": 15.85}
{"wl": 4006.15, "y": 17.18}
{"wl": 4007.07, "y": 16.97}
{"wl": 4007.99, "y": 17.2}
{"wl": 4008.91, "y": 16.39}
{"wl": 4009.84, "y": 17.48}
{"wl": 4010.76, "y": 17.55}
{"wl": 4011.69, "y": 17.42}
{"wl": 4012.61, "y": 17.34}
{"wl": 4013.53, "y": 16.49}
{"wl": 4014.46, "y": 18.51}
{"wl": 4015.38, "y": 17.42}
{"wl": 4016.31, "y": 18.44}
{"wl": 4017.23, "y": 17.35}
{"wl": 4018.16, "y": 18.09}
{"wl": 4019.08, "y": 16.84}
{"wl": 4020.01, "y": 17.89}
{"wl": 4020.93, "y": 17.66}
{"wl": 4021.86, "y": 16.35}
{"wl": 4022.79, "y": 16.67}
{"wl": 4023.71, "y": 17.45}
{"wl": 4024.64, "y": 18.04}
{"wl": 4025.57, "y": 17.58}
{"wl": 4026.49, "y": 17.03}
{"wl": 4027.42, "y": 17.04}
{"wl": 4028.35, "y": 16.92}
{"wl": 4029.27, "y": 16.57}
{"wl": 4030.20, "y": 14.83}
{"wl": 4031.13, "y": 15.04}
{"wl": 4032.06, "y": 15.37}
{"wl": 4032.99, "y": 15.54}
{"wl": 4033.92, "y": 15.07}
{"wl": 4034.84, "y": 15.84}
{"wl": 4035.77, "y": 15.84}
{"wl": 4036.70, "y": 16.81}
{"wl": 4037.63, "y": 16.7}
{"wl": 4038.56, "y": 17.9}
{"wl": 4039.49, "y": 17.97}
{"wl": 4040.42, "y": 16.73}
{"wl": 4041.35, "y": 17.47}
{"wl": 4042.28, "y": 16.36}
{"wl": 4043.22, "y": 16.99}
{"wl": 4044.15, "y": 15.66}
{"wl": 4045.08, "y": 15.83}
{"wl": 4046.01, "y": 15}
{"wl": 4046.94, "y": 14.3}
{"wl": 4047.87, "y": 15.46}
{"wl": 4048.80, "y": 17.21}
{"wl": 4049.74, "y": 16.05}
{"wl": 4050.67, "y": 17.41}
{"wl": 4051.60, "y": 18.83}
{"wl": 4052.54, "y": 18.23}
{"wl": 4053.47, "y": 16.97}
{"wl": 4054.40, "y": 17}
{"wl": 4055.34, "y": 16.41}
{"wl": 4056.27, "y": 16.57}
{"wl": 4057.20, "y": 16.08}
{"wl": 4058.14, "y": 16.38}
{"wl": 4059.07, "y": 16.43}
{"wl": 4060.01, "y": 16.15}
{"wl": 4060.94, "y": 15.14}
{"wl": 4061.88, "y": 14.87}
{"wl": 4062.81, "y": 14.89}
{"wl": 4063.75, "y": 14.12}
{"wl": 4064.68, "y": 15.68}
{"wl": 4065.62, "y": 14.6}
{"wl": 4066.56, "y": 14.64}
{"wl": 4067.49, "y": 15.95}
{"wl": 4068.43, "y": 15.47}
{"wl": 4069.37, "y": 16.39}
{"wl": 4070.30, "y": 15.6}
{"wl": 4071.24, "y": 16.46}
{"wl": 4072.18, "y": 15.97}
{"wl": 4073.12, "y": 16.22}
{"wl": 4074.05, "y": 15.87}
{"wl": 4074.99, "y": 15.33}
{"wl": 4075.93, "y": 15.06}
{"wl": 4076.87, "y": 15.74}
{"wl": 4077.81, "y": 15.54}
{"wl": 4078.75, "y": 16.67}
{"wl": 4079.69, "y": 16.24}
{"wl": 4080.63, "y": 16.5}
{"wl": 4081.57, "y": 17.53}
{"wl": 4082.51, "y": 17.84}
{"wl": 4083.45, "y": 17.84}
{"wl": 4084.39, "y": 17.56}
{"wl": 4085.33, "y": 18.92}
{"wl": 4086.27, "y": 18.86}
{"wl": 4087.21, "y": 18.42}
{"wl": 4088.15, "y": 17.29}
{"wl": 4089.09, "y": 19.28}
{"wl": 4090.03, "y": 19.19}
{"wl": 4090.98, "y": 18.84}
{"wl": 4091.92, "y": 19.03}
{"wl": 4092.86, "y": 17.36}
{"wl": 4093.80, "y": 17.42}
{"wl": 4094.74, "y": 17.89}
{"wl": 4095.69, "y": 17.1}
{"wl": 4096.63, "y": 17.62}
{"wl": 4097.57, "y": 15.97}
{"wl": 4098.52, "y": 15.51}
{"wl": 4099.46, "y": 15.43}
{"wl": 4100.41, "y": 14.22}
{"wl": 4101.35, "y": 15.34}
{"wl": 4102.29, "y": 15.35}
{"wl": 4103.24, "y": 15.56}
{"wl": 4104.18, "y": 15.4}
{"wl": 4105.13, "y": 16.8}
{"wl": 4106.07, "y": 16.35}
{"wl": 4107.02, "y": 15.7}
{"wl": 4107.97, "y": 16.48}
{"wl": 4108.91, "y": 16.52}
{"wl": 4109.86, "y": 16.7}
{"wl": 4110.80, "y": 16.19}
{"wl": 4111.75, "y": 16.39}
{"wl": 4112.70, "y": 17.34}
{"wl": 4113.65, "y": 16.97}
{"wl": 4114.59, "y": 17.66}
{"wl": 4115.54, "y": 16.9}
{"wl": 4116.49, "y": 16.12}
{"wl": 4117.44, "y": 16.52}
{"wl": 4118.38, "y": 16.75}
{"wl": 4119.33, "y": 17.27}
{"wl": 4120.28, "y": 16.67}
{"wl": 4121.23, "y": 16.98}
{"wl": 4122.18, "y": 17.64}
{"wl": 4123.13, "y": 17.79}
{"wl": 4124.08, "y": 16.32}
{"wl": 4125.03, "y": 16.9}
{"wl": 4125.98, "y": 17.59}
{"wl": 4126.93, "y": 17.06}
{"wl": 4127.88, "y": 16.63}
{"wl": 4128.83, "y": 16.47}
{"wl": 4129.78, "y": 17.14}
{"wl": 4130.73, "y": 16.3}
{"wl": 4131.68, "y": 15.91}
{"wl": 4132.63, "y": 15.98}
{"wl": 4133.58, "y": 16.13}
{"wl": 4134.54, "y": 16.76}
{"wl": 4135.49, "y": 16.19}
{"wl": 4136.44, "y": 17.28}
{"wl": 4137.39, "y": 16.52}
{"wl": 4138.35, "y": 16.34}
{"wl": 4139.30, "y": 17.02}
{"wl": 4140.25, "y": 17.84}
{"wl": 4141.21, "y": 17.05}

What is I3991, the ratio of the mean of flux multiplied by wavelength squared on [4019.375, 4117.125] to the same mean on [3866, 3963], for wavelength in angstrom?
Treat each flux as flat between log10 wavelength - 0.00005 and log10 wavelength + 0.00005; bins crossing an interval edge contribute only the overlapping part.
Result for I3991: 1.9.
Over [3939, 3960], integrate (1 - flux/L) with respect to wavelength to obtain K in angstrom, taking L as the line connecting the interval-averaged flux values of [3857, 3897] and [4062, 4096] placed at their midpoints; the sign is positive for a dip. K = 1.5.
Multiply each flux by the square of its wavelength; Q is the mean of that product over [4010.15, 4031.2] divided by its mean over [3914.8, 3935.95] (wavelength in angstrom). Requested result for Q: 2.20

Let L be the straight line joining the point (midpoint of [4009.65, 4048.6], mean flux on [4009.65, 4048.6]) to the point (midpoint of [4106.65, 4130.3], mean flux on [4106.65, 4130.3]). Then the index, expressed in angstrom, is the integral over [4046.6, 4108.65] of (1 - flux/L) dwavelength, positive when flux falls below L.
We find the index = 1.1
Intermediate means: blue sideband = 16.7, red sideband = 16.8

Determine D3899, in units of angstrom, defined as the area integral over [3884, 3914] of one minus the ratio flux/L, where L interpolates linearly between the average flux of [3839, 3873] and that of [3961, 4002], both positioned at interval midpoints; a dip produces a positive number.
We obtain -4.6 angstrom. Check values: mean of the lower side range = 7.6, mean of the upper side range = 12.1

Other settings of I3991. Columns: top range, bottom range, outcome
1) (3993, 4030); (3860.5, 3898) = 2.08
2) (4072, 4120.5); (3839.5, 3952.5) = 2.11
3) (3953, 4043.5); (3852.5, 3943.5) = 1.71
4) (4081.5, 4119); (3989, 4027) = 1.06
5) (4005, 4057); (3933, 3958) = 1.87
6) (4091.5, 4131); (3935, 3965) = 1.89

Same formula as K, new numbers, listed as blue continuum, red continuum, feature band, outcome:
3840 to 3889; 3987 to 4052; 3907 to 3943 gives 7.35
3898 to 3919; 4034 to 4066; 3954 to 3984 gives 8.34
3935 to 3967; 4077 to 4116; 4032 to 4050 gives -2.82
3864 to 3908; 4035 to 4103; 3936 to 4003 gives 6.95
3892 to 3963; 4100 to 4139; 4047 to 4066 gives -2.51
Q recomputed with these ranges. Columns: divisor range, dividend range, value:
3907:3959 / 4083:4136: 1.93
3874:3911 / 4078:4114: 1.94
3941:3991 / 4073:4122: 1.68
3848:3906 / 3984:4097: 2.07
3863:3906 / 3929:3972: 0.95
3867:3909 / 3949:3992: 1.24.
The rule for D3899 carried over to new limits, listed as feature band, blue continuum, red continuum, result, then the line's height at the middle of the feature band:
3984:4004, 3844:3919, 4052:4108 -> -3.6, 13.3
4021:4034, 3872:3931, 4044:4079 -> -1.7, 14.6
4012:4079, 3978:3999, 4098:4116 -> -3.8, 15.5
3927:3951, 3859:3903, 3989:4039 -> 9.1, 12.2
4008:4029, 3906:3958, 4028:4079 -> -4.7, 14.2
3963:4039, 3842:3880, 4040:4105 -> -4.5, 13.5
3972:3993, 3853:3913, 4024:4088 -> 0.1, 13.3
